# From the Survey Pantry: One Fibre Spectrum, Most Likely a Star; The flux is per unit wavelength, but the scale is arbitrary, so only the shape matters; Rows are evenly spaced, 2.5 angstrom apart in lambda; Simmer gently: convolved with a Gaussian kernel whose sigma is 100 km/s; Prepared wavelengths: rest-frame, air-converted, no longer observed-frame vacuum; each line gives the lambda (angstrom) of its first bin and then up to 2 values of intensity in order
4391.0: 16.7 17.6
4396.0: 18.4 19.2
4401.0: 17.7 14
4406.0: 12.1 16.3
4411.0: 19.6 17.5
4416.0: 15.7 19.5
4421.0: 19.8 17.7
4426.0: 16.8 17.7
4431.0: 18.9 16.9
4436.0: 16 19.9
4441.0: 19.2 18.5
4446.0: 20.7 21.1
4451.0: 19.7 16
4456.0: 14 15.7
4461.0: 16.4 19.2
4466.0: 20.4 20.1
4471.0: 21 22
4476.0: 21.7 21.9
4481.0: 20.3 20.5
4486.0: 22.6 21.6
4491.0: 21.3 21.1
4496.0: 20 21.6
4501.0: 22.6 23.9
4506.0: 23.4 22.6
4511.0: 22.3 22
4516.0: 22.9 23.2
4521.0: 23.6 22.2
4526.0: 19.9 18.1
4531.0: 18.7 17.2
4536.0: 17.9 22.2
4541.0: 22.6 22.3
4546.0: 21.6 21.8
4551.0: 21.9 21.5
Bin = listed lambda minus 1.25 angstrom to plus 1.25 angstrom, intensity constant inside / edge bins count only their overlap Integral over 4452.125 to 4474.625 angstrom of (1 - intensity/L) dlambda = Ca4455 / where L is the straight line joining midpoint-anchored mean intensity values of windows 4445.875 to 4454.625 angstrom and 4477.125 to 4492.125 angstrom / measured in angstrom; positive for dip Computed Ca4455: 2.0 angstrom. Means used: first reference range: 19.3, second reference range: 21.4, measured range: 18.3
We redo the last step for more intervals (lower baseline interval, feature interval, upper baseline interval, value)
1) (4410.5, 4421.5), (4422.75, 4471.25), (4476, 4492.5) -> 3.5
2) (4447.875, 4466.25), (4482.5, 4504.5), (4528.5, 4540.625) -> -4.0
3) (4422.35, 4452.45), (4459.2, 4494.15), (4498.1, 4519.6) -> 0.4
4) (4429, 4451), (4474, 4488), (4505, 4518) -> -0.3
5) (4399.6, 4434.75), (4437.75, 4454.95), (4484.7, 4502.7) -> -0.3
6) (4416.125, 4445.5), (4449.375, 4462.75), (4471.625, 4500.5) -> 2.1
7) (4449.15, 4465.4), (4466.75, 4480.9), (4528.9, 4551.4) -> -2.7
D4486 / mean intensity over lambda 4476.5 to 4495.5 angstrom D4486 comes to 21.3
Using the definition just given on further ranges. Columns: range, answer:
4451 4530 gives 20.8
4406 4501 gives 19.1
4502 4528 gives 22.5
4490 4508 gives 22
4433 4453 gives 19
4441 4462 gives 17.9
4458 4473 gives 19.1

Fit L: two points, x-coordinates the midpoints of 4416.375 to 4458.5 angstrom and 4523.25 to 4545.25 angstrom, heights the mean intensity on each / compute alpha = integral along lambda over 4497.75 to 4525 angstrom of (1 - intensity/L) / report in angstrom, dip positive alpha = -4.37 angstrom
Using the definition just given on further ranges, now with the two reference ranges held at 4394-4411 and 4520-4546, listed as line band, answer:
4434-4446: -0.6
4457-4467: 0.3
